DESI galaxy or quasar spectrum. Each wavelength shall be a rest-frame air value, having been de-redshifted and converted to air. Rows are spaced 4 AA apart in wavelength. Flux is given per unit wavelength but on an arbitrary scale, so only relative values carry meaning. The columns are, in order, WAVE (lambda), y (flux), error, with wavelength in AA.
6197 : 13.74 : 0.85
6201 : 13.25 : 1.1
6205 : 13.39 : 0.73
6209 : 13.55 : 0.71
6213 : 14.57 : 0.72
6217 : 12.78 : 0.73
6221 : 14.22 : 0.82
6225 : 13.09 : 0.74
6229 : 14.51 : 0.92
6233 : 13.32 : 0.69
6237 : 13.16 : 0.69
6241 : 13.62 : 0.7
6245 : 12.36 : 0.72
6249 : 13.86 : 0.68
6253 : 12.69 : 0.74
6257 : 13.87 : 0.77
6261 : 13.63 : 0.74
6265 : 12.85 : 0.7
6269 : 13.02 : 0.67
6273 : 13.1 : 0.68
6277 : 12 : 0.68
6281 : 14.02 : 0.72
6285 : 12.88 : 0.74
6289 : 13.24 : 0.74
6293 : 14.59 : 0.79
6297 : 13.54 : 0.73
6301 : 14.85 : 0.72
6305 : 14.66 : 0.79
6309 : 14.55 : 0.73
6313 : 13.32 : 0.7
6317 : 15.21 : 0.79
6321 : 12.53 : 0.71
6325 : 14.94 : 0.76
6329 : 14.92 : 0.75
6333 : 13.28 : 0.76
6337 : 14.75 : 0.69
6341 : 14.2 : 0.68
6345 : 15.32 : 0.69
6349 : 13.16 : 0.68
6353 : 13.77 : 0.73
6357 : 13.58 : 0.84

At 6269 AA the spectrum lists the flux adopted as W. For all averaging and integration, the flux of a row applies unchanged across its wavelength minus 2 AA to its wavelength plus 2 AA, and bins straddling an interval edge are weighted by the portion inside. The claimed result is 13.02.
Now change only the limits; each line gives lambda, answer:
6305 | 14.66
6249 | 13.86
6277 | 12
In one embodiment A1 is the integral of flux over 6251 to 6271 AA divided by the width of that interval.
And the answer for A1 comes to 13.2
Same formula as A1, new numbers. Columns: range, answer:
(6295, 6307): 14.3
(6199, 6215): 13.7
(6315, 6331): 14.4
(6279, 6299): 13.7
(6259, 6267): 13.2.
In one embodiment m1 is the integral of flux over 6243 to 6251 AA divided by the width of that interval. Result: 13.1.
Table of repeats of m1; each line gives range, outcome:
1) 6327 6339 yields 14.3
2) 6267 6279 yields 12.7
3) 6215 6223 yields 13.5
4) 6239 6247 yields 13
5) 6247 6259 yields 13.5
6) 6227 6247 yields 13.4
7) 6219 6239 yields 13.7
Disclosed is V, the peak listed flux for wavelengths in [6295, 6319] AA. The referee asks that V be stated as 15.21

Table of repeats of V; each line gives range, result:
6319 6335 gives 14.94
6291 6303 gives 14.85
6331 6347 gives 15.32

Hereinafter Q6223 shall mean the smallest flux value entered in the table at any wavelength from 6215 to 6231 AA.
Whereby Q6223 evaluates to 12.78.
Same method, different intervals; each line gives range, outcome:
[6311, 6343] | 12.53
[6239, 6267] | 12.36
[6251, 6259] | 12.69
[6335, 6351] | 13.16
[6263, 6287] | 12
